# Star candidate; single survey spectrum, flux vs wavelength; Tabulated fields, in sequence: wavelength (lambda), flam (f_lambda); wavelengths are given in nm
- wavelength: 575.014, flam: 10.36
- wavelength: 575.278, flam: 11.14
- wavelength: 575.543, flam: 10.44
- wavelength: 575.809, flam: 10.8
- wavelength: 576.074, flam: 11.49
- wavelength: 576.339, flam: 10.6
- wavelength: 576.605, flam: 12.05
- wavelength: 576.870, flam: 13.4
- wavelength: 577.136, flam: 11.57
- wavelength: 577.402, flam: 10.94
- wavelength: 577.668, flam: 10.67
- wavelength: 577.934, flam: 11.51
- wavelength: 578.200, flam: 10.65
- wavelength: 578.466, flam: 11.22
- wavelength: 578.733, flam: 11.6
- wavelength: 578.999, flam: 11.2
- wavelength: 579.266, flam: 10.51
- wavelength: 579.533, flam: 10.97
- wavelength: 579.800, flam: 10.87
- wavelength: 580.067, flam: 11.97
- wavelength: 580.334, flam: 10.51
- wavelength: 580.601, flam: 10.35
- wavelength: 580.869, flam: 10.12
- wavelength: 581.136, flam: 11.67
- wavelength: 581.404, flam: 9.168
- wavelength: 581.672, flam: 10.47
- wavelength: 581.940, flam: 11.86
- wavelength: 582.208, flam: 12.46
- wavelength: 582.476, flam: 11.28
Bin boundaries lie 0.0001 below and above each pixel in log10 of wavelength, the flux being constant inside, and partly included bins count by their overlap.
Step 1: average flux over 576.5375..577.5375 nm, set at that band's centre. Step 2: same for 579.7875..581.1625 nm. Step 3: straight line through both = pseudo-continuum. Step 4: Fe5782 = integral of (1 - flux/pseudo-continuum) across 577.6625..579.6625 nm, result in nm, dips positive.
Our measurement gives 0.07 nm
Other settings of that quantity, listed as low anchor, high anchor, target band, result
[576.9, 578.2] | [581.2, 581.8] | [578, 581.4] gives -0.10 nm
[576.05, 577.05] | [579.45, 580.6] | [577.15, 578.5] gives 0.06 nm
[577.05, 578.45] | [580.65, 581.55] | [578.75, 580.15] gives -0.06 nm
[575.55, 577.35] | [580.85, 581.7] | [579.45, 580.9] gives -0.03 nm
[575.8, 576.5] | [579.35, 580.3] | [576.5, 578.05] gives -0.09 nm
